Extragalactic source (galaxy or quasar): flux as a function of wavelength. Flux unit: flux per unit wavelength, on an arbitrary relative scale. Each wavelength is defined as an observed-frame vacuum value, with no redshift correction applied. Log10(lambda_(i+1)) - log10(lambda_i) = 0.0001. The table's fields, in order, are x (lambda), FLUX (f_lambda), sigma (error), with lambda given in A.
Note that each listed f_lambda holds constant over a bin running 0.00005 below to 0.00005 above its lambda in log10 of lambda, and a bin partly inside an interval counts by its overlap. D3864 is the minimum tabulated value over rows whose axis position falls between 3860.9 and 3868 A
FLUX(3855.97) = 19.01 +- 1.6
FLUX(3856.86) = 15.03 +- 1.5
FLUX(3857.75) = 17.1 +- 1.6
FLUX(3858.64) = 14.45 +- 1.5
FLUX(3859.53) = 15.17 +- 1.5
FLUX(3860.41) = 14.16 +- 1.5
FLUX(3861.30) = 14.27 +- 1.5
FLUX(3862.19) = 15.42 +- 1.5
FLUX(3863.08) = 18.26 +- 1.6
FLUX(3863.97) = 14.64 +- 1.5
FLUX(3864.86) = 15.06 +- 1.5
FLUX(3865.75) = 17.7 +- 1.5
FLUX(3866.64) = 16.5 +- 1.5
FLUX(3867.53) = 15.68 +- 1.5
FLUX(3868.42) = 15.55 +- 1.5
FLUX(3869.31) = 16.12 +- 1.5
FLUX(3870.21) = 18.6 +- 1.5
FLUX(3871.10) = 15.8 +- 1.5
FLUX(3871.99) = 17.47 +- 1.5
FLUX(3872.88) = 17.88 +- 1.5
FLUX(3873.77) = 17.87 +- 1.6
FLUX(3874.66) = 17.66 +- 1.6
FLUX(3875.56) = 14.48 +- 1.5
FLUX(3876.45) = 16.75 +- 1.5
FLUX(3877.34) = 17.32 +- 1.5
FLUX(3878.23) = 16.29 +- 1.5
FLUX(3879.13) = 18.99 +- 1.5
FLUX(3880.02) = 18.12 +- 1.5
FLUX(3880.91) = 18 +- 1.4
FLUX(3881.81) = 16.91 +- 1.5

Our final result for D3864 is 14.27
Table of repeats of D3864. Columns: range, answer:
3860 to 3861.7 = 14.16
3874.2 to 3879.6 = 14.48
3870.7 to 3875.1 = 15.8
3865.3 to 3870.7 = 15.55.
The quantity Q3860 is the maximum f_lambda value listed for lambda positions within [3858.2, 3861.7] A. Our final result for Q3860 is 15.17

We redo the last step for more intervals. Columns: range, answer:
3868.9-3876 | 18.6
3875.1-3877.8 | 17.32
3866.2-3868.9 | 16.5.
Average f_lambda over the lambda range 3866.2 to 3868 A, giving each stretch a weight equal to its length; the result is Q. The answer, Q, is 16.1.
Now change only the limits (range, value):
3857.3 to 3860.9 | 15.2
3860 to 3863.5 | 15.5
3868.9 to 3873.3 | 17.2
